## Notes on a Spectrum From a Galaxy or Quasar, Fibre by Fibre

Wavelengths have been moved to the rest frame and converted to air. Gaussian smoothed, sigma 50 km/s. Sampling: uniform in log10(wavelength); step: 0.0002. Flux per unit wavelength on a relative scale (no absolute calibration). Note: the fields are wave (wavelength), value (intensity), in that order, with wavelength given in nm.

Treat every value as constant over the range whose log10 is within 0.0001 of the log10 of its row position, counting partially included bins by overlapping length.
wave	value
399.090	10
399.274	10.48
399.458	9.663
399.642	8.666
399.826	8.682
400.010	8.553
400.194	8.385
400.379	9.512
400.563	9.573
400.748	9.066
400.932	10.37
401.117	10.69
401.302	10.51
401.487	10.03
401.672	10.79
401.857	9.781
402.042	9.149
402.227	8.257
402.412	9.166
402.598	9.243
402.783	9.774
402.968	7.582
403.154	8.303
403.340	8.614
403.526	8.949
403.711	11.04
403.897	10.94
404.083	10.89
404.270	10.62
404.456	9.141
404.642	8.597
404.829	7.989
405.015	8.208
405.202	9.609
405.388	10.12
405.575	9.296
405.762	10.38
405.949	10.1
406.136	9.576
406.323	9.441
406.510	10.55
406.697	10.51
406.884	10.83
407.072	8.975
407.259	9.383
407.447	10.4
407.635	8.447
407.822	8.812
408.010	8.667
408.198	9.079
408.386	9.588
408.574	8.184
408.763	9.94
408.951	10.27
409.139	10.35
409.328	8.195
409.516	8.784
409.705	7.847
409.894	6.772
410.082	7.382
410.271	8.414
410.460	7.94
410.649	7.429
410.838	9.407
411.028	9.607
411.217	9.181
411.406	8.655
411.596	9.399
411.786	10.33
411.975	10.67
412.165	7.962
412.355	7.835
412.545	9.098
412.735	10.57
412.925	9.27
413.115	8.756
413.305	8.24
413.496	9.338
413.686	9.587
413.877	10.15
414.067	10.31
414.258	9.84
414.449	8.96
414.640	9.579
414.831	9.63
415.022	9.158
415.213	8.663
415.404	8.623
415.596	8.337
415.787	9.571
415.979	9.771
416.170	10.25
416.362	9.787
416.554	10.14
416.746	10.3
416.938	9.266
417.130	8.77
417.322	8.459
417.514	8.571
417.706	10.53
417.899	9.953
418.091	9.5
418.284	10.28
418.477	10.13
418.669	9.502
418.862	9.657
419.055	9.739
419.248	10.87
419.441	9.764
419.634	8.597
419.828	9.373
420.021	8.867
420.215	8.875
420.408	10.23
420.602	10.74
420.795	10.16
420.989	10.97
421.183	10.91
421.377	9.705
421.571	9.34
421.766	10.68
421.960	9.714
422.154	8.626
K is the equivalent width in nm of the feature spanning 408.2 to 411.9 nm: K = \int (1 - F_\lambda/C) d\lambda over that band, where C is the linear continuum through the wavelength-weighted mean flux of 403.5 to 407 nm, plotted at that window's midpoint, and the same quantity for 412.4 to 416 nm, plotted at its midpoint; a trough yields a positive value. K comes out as 0.28 nm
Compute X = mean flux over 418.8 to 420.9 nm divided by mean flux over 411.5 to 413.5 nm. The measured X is 1.06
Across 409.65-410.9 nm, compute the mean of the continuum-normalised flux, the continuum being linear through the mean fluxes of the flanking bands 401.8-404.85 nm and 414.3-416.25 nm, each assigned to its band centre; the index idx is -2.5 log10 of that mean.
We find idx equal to 0.18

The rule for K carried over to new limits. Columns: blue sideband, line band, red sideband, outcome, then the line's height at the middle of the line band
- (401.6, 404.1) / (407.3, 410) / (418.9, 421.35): 0.177 nm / 9.58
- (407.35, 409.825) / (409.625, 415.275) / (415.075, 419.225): 0.177 nm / 9.29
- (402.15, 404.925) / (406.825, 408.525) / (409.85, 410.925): -0.164 nm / 8.47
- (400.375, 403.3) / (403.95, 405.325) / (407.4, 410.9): -0.027 nm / 9.18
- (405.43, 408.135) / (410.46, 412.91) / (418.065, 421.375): 0.156 nm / 9.76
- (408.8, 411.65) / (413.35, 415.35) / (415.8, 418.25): -0.050 nm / 9.24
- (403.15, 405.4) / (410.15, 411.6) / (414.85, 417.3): 0.112 nm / 9.42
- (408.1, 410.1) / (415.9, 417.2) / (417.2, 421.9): -0.035 nm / 9.52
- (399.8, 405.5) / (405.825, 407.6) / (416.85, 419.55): -0.083 nm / 9.49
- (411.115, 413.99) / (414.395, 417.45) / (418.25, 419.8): 0.068 nm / 9.54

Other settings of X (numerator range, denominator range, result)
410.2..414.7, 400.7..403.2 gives 0.97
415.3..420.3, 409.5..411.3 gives 1.15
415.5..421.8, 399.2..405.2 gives 1.03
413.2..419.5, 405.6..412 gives 1.04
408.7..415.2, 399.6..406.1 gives 0.96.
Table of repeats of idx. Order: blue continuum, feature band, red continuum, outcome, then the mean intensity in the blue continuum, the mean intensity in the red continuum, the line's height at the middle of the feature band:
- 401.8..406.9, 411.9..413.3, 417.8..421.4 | 0.07 mag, 9.5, 9.89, 9.71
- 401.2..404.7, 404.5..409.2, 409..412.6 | -0.04 mag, 9.56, 8.71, 9.14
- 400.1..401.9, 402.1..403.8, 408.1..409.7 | 0.08 mag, 9.87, 9.21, 9.71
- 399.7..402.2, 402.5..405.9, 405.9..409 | 0.02 mag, 9.57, 9.56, 9.56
